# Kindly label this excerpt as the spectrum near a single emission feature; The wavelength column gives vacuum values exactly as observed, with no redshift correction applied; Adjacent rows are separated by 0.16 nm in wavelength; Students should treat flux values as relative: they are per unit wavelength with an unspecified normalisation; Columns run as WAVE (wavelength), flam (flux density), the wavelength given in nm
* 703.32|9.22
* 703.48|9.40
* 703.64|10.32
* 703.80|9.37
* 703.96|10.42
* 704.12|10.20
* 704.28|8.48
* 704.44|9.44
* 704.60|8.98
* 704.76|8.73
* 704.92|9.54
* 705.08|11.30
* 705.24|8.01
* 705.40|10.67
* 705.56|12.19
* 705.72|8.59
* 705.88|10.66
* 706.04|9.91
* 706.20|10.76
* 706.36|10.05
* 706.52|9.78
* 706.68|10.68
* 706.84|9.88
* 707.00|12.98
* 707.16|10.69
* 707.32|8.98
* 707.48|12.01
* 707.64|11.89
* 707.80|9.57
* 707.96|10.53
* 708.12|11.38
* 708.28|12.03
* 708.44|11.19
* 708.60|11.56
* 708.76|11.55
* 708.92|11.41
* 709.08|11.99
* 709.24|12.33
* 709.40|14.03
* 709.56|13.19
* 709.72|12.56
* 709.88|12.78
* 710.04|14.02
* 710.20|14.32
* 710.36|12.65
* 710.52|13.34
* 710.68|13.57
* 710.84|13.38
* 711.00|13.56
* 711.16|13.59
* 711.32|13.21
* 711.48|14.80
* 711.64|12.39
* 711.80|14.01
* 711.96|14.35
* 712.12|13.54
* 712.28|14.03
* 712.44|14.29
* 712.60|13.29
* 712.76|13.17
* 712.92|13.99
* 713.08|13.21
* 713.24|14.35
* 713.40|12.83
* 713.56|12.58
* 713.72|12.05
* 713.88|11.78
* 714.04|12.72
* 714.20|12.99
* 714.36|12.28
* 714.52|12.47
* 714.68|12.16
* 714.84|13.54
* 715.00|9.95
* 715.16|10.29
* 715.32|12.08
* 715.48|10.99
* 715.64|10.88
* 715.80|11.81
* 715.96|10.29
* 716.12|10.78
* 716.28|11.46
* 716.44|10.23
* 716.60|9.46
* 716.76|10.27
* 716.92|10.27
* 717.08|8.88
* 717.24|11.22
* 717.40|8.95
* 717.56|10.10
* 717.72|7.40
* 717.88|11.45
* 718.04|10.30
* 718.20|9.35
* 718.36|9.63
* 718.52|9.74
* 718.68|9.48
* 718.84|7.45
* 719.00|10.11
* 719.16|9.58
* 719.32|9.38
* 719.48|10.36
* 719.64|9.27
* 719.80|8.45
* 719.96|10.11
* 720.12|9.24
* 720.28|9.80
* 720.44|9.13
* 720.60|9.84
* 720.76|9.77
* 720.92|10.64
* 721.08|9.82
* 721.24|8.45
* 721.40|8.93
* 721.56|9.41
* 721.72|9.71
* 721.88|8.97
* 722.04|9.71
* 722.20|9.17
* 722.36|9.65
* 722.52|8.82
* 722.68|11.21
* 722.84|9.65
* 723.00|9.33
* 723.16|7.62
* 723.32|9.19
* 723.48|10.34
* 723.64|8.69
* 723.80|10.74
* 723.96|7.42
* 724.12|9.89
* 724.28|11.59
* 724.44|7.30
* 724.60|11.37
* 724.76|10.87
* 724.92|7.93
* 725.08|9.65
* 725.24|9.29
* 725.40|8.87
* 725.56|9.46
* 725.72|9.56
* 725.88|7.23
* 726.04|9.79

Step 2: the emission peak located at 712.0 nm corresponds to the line Mg II 2798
